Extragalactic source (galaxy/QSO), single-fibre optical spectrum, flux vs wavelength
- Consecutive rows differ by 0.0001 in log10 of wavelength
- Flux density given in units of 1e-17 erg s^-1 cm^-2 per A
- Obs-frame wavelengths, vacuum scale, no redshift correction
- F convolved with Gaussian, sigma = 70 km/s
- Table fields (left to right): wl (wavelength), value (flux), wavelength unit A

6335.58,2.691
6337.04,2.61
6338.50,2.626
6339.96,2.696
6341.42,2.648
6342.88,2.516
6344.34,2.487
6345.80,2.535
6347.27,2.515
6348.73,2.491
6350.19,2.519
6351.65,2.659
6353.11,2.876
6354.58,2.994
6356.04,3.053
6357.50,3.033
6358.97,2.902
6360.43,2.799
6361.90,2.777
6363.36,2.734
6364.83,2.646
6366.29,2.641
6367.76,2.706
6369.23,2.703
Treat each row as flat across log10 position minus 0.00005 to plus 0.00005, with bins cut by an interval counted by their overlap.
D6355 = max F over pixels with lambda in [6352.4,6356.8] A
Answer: 3.053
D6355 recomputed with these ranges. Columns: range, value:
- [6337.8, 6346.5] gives 2.696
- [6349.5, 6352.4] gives 2.659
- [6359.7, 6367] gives 2.799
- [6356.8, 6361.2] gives 3.033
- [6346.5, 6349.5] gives 2.515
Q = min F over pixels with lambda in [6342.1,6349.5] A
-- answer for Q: 2.487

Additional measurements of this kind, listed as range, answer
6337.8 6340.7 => 2.626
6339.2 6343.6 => 2.516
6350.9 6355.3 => 2.659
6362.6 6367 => 2.641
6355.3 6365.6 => 2.646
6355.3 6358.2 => 3.033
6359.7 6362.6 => 2.777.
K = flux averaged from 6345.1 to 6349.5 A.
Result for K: 2.51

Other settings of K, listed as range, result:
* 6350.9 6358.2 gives 2.92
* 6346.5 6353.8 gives 2.61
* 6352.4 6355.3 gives 2.93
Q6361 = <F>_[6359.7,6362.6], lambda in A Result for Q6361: 2.79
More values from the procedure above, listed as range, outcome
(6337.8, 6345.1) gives 2.59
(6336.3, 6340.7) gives 2.64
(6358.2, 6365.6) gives 2.77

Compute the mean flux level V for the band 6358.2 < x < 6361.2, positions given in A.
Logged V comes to 2.85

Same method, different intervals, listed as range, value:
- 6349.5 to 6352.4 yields 2.6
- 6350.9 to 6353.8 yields 2.77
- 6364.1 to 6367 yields 2.65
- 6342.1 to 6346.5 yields 2.52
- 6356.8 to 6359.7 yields 2.96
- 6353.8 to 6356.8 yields 3.02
